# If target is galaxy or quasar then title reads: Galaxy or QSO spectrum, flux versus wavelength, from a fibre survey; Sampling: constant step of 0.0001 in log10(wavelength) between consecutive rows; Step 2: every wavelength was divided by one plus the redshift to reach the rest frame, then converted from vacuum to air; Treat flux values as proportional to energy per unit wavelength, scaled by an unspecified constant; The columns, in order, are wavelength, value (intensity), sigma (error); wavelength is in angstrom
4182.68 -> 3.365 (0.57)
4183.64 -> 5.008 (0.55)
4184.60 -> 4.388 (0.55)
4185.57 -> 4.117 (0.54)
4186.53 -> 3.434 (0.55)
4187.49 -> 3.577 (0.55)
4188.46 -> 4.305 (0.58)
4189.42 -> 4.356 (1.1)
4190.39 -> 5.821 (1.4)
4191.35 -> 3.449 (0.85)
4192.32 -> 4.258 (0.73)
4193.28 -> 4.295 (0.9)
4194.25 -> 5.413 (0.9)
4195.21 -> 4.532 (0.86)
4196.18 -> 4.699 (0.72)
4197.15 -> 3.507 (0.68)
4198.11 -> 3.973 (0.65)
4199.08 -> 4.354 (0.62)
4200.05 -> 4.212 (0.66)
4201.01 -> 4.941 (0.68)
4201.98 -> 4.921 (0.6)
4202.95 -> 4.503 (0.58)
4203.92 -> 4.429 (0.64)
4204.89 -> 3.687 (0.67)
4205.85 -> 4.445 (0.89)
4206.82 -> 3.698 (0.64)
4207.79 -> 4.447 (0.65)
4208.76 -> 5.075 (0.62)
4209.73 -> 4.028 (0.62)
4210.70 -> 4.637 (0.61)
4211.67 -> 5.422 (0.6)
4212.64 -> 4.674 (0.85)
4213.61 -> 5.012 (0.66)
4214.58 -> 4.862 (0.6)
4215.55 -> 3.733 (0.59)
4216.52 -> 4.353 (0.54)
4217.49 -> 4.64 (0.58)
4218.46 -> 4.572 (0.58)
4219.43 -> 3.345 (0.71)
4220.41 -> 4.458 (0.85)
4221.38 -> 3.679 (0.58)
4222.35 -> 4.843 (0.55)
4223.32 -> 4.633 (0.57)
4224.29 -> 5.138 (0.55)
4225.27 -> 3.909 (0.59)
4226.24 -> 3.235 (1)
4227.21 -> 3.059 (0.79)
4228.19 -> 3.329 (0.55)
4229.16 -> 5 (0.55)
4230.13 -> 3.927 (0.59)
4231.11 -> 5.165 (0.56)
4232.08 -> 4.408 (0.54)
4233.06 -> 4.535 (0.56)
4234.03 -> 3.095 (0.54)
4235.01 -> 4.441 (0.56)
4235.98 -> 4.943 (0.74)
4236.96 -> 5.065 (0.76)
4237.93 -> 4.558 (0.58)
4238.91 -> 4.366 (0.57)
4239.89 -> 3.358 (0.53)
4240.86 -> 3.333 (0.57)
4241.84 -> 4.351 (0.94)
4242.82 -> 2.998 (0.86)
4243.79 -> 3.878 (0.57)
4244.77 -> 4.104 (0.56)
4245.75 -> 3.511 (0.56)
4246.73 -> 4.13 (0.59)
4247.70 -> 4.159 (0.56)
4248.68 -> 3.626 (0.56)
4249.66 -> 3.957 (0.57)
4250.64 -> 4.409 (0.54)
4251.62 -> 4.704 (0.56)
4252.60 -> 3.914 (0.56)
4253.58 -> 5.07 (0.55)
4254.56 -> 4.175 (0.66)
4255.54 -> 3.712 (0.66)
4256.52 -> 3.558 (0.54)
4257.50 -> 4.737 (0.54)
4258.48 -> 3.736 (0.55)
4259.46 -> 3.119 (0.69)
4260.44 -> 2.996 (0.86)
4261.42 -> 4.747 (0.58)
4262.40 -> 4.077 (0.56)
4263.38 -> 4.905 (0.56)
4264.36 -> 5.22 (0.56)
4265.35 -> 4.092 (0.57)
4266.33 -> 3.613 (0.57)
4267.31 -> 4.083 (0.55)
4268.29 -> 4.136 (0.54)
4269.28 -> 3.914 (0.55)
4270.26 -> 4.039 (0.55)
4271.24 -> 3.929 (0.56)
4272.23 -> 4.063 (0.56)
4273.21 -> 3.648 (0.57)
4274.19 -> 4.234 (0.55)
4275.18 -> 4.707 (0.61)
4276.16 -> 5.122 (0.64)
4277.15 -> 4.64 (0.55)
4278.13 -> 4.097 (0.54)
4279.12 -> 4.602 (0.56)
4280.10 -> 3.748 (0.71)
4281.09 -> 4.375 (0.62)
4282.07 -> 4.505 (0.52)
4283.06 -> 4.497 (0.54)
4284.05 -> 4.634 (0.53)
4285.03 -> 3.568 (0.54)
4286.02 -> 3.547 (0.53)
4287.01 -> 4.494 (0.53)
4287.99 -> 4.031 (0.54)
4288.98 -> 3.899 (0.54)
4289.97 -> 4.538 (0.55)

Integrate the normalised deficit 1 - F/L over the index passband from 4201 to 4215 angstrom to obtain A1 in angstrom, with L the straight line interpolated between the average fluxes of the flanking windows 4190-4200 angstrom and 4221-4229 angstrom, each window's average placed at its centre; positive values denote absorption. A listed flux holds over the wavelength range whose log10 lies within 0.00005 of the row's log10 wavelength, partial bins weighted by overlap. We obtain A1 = -1.10 angstrom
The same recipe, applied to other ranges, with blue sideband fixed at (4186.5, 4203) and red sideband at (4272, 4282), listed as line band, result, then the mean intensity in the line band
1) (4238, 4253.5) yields 1.4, 3.97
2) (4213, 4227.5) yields 0.4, 4.25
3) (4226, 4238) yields 0.4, 4.22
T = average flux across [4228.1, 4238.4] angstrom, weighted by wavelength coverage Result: 4.45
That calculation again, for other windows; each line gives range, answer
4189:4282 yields 4.25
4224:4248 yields 4.07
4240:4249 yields 3.78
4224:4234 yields 4.1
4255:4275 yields 4.04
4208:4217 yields 4.64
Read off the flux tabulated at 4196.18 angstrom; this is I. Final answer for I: 4.699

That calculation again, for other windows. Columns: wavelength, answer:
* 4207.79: 4.447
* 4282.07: 4.505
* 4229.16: 5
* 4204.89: 3.687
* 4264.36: 5.22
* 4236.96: 5.065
